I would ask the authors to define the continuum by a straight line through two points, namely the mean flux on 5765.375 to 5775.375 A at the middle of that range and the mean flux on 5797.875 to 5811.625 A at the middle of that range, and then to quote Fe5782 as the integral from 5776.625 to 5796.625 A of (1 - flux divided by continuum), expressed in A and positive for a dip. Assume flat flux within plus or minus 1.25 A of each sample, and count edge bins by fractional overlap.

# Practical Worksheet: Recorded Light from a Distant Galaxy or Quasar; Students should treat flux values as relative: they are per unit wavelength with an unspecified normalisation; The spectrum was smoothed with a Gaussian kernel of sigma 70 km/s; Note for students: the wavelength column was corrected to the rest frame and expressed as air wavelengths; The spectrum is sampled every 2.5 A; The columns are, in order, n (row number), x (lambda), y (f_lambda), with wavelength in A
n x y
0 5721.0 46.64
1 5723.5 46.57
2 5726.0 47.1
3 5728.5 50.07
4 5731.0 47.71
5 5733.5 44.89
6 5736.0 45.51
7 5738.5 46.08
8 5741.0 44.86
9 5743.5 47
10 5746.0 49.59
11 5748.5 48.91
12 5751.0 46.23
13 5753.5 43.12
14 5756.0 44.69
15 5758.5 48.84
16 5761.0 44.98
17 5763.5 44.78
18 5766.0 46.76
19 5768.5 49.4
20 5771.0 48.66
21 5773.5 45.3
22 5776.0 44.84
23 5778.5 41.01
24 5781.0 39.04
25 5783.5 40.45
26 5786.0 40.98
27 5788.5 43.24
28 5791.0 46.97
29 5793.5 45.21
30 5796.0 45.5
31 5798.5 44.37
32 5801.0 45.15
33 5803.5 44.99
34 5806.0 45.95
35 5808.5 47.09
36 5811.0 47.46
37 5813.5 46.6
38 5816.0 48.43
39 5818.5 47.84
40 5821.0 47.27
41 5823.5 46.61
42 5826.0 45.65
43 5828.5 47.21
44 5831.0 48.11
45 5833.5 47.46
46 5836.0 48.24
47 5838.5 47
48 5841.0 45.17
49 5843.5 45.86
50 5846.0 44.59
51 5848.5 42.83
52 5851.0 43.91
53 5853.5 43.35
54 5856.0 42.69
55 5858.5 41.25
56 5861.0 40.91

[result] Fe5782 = 1.7 A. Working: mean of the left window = 47.4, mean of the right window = 45.8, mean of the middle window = 42.8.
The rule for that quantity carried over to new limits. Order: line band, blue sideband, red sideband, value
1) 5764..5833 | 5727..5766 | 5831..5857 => 0.40 A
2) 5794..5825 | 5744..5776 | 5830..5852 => -0.13 A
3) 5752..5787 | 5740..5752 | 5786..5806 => 1.28 A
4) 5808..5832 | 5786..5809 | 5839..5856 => -1.34 A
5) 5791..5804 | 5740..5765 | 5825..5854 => 0.24 A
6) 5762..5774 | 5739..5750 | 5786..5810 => -0.15 A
